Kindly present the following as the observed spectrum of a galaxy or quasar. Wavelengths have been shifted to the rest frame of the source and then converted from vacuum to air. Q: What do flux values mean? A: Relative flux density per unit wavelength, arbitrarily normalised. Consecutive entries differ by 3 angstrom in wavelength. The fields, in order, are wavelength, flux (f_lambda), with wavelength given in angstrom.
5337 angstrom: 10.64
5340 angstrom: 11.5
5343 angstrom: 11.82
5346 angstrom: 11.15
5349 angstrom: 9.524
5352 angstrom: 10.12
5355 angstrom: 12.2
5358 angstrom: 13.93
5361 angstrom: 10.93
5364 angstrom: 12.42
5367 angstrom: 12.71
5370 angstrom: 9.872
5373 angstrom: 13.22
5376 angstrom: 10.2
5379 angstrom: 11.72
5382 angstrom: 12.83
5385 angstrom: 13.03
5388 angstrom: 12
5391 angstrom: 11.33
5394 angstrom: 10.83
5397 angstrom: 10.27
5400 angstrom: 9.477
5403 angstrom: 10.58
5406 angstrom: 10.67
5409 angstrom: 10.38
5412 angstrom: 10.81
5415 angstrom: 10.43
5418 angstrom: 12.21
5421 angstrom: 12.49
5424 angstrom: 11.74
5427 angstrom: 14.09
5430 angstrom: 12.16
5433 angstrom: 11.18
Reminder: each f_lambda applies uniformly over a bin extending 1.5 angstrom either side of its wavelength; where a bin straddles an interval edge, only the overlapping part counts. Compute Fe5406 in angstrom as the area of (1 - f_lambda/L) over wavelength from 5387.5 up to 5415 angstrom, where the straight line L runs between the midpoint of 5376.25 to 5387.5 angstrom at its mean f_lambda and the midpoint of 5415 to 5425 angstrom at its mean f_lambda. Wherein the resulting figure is 3.2 angstrom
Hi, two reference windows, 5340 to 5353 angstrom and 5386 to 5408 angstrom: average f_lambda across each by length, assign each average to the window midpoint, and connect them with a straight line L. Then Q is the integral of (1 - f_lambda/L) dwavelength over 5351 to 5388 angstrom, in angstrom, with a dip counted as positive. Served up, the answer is -4.1 angstrom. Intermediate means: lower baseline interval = 10.8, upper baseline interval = 10.8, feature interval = 12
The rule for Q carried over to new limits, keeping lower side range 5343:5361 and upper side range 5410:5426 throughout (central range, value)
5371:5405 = 0.3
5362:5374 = -0.6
